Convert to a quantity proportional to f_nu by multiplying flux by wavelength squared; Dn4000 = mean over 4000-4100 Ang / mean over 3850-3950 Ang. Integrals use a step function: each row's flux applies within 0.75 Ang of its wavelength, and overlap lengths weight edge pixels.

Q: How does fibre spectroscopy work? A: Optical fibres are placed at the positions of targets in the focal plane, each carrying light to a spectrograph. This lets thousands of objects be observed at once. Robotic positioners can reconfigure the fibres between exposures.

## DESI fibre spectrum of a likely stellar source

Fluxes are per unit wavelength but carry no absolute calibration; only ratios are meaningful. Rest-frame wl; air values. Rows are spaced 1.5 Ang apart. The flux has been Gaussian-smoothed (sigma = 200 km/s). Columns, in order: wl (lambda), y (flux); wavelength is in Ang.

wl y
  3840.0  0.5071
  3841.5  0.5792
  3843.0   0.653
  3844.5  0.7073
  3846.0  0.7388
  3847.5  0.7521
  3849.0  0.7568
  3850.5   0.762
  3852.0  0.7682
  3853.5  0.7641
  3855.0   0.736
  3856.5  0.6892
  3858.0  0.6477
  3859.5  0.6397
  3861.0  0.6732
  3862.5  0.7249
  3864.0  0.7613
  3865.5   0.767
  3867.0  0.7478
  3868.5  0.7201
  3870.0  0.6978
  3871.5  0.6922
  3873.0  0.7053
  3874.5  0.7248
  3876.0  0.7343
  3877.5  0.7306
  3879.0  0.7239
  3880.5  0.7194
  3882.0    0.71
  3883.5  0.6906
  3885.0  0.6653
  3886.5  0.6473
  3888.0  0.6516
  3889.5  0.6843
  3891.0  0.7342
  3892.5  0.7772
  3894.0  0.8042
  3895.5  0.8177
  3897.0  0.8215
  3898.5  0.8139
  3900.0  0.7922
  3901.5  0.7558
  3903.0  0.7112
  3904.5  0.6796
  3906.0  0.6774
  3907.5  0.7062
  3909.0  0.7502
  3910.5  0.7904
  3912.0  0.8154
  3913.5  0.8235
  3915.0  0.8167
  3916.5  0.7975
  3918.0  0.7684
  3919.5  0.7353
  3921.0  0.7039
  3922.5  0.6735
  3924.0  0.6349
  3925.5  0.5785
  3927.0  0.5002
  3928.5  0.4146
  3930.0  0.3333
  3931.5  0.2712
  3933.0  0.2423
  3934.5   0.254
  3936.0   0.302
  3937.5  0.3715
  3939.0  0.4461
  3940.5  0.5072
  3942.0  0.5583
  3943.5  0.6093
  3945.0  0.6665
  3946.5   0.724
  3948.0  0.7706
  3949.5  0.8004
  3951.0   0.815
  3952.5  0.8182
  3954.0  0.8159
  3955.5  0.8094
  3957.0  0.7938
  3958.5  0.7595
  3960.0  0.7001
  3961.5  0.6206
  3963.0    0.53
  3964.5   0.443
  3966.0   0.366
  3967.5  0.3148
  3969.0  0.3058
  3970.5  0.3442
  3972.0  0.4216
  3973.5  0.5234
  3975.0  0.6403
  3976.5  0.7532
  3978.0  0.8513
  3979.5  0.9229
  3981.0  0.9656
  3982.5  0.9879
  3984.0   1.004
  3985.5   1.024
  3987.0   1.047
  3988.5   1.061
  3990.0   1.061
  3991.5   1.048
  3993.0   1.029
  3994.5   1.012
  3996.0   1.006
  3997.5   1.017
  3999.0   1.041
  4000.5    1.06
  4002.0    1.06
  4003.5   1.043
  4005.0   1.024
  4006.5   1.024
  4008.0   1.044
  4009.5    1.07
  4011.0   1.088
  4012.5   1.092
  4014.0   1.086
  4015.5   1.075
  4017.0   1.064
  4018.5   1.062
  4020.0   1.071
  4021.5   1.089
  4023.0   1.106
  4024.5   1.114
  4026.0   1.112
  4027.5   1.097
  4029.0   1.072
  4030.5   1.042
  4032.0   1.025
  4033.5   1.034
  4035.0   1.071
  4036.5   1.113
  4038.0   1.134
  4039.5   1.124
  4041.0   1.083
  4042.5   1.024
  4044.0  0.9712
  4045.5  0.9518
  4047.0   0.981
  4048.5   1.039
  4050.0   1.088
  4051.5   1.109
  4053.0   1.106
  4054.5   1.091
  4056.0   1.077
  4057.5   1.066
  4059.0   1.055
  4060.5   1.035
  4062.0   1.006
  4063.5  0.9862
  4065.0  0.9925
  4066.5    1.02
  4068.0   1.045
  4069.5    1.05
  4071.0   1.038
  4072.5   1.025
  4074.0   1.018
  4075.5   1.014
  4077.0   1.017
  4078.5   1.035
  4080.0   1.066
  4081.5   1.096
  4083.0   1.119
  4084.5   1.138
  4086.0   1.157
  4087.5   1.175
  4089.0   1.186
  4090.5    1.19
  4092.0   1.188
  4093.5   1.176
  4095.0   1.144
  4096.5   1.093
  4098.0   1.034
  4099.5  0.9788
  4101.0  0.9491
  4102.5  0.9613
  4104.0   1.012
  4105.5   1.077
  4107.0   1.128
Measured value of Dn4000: 1.7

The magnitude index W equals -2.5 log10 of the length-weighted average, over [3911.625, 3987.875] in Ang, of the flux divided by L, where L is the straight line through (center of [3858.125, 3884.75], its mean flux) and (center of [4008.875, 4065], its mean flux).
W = 0.34 mag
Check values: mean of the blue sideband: 0.713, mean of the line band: 0.641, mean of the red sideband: 1.06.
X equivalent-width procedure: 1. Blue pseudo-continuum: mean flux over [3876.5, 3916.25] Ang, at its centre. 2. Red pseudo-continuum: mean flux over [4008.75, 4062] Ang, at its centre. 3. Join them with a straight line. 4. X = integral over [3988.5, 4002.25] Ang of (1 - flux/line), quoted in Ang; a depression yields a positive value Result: -0.9 Ang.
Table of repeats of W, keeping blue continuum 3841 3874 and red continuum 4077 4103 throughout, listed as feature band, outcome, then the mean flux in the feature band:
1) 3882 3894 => 0.09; 0.701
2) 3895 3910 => 0.05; 0.752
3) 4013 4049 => -0.07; 1.06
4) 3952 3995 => 0.20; 0.756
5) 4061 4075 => 0.04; 1.02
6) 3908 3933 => 0.26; 0.639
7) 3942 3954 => 0.17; 0.736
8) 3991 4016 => -0.10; 1.05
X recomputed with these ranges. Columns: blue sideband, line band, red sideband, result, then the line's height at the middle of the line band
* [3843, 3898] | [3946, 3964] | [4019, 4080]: 2.8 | 0.88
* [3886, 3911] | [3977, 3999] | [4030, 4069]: -1.8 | 0.924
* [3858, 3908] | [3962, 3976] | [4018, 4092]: 7.1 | 0.896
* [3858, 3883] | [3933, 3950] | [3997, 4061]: 6.7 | 0.871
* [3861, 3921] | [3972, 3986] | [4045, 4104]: 1.1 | 0.895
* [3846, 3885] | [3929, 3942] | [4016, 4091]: 7.6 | 0.85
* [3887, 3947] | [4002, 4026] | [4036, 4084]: -4.0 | 0.917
